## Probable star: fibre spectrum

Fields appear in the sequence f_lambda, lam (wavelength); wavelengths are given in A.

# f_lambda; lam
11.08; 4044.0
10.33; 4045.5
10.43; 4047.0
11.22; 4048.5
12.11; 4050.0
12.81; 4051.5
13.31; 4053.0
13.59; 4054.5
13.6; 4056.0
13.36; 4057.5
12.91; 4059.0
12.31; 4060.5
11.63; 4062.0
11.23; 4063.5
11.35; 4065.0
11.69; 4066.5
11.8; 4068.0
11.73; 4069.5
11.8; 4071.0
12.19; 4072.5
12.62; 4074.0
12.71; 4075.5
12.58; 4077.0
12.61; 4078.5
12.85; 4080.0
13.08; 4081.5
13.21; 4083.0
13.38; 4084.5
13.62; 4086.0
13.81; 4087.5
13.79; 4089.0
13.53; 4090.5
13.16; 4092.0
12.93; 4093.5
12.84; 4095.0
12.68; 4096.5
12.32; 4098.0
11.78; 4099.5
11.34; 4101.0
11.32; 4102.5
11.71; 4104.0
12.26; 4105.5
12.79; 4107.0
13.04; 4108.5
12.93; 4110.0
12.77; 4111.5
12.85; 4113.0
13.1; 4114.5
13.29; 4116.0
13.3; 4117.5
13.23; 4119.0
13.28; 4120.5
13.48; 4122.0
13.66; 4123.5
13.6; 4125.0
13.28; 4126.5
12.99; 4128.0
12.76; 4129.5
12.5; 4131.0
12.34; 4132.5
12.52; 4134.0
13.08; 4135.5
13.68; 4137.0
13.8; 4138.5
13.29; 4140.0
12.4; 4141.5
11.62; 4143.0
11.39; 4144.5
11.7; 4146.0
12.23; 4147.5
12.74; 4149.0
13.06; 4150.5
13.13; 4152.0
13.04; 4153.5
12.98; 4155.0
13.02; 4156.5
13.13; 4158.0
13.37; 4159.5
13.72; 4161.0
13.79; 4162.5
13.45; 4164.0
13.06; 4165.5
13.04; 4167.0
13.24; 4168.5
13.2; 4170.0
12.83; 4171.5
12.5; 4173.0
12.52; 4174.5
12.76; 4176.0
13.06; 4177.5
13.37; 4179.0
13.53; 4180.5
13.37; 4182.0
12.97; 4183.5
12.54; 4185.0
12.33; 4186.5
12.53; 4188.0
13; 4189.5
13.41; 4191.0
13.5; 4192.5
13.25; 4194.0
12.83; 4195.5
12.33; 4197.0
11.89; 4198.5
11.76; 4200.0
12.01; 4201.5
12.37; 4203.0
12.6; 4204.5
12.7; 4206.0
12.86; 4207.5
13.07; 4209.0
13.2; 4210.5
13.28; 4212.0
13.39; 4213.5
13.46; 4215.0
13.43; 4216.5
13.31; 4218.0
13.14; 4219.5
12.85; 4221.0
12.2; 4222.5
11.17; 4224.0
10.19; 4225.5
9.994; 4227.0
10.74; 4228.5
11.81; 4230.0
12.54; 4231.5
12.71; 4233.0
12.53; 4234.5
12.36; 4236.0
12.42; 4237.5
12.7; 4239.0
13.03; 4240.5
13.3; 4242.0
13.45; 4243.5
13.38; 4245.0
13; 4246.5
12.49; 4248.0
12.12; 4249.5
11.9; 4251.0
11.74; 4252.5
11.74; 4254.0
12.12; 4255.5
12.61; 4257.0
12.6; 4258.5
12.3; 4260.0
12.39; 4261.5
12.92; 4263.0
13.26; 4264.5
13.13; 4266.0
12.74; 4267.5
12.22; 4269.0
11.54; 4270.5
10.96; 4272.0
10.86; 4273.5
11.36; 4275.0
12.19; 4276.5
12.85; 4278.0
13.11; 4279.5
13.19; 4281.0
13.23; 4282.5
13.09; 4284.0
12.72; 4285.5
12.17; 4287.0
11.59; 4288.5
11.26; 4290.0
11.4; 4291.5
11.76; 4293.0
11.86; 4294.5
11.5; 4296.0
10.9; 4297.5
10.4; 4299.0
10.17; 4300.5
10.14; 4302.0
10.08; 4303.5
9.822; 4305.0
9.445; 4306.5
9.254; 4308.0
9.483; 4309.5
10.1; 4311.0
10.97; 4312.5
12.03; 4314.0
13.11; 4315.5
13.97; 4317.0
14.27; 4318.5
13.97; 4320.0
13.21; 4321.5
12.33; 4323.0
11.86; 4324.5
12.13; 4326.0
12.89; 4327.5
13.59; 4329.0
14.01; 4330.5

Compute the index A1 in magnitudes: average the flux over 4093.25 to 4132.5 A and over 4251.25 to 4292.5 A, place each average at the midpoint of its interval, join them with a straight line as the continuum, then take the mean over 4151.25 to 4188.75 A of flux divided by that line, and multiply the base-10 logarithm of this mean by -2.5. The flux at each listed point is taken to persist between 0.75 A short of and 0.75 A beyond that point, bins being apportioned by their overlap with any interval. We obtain -0.04 mag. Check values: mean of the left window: 12.8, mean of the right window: 12.3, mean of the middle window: 13.1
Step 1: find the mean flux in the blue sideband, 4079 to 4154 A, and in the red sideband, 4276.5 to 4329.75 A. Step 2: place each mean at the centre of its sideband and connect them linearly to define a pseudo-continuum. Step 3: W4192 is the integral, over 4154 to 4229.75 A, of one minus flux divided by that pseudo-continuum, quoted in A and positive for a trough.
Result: -1.9 A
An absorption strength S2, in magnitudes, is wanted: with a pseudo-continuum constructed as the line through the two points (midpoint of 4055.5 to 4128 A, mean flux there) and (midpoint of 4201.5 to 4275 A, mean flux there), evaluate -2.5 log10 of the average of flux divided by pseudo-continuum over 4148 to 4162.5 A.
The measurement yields -0.05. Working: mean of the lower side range 12.7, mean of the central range 13.2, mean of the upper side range 12.4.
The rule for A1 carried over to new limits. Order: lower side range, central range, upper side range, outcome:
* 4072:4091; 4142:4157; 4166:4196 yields 0.05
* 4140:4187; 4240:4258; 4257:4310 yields -0.05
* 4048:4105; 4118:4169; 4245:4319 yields -0.06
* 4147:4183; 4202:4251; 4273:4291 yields 0.01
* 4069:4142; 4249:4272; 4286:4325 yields -0.05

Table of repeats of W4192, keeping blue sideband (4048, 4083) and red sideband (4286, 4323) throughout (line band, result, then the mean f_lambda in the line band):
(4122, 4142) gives -1.58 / 13.1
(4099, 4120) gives -0.58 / 12.6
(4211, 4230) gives -0.80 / 12.3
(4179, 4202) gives -1.73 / 12.8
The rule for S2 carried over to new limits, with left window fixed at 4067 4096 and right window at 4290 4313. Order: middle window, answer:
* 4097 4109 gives 0.05 mag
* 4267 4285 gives -0.14 mag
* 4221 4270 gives -0.11 mag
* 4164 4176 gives -0.09 mag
